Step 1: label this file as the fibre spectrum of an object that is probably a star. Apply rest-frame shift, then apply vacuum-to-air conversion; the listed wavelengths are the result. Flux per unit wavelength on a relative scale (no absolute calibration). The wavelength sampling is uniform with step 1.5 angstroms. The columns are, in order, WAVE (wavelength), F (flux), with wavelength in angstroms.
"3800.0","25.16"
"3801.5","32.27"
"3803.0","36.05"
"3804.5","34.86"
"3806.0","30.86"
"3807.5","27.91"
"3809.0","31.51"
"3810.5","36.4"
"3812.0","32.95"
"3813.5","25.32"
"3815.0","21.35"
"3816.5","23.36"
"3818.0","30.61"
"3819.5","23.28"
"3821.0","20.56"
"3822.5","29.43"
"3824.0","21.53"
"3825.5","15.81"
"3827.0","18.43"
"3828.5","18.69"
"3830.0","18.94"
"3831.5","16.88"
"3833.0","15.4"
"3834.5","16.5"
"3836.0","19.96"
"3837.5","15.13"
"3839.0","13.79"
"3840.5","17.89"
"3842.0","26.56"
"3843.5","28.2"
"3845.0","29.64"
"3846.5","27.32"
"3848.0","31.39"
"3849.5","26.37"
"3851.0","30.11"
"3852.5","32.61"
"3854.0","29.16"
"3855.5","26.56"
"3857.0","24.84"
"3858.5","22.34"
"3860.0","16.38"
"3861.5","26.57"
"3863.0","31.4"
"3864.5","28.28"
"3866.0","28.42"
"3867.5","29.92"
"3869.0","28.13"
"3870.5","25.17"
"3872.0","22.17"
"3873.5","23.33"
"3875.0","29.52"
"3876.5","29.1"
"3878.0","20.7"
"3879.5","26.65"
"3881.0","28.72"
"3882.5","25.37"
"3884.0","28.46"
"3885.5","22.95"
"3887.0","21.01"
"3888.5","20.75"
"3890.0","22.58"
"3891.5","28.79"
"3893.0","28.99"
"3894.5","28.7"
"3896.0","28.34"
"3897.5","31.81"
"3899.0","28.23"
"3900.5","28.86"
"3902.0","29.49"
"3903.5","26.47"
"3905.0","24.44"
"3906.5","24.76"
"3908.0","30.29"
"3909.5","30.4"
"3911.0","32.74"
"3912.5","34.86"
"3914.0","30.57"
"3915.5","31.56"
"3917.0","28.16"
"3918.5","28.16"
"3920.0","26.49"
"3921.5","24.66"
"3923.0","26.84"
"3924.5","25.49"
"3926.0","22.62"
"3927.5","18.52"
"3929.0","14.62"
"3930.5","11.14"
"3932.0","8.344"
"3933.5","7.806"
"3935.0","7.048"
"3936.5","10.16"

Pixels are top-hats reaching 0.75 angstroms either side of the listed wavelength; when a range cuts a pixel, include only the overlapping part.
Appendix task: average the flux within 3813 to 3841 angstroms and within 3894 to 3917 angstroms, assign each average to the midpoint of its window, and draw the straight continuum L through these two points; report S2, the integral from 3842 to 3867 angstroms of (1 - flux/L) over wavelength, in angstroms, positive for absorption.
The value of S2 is -4.5 angstroms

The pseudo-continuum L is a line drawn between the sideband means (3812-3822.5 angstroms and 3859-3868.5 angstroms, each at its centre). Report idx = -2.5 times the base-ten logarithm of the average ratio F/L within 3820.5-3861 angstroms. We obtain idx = 0.15 mag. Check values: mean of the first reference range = 25.1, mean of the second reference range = 26.7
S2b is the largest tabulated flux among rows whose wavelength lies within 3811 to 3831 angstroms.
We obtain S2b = 32.95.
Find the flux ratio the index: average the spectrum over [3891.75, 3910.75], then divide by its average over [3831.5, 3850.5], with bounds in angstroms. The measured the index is 1.28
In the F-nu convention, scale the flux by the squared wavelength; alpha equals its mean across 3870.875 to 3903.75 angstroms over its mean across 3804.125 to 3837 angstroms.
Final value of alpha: 1.1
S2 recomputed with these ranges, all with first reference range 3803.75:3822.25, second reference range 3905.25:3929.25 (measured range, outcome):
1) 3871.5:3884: 0.7 angstroms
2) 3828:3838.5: 4.0 angstroms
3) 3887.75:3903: -0.2 angstroms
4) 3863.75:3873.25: 0.3 angstroms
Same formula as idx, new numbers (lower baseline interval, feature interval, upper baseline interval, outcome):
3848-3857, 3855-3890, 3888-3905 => 0.11 mag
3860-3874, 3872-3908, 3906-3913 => 0.09 mag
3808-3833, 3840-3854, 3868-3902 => -0.13 mag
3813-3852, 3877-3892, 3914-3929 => -0.02 mag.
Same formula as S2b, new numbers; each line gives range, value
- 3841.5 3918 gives 34.86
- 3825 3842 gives 26.56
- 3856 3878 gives 31.4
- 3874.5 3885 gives 29.52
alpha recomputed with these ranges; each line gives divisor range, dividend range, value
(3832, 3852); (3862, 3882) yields 1.19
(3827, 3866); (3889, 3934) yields 1.12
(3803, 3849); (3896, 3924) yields 1.24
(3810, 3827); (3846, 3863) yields 1.09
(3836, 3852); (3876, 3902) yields 1.11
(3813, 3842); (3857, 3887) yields 1.30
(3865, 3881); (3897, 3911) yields 1.09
